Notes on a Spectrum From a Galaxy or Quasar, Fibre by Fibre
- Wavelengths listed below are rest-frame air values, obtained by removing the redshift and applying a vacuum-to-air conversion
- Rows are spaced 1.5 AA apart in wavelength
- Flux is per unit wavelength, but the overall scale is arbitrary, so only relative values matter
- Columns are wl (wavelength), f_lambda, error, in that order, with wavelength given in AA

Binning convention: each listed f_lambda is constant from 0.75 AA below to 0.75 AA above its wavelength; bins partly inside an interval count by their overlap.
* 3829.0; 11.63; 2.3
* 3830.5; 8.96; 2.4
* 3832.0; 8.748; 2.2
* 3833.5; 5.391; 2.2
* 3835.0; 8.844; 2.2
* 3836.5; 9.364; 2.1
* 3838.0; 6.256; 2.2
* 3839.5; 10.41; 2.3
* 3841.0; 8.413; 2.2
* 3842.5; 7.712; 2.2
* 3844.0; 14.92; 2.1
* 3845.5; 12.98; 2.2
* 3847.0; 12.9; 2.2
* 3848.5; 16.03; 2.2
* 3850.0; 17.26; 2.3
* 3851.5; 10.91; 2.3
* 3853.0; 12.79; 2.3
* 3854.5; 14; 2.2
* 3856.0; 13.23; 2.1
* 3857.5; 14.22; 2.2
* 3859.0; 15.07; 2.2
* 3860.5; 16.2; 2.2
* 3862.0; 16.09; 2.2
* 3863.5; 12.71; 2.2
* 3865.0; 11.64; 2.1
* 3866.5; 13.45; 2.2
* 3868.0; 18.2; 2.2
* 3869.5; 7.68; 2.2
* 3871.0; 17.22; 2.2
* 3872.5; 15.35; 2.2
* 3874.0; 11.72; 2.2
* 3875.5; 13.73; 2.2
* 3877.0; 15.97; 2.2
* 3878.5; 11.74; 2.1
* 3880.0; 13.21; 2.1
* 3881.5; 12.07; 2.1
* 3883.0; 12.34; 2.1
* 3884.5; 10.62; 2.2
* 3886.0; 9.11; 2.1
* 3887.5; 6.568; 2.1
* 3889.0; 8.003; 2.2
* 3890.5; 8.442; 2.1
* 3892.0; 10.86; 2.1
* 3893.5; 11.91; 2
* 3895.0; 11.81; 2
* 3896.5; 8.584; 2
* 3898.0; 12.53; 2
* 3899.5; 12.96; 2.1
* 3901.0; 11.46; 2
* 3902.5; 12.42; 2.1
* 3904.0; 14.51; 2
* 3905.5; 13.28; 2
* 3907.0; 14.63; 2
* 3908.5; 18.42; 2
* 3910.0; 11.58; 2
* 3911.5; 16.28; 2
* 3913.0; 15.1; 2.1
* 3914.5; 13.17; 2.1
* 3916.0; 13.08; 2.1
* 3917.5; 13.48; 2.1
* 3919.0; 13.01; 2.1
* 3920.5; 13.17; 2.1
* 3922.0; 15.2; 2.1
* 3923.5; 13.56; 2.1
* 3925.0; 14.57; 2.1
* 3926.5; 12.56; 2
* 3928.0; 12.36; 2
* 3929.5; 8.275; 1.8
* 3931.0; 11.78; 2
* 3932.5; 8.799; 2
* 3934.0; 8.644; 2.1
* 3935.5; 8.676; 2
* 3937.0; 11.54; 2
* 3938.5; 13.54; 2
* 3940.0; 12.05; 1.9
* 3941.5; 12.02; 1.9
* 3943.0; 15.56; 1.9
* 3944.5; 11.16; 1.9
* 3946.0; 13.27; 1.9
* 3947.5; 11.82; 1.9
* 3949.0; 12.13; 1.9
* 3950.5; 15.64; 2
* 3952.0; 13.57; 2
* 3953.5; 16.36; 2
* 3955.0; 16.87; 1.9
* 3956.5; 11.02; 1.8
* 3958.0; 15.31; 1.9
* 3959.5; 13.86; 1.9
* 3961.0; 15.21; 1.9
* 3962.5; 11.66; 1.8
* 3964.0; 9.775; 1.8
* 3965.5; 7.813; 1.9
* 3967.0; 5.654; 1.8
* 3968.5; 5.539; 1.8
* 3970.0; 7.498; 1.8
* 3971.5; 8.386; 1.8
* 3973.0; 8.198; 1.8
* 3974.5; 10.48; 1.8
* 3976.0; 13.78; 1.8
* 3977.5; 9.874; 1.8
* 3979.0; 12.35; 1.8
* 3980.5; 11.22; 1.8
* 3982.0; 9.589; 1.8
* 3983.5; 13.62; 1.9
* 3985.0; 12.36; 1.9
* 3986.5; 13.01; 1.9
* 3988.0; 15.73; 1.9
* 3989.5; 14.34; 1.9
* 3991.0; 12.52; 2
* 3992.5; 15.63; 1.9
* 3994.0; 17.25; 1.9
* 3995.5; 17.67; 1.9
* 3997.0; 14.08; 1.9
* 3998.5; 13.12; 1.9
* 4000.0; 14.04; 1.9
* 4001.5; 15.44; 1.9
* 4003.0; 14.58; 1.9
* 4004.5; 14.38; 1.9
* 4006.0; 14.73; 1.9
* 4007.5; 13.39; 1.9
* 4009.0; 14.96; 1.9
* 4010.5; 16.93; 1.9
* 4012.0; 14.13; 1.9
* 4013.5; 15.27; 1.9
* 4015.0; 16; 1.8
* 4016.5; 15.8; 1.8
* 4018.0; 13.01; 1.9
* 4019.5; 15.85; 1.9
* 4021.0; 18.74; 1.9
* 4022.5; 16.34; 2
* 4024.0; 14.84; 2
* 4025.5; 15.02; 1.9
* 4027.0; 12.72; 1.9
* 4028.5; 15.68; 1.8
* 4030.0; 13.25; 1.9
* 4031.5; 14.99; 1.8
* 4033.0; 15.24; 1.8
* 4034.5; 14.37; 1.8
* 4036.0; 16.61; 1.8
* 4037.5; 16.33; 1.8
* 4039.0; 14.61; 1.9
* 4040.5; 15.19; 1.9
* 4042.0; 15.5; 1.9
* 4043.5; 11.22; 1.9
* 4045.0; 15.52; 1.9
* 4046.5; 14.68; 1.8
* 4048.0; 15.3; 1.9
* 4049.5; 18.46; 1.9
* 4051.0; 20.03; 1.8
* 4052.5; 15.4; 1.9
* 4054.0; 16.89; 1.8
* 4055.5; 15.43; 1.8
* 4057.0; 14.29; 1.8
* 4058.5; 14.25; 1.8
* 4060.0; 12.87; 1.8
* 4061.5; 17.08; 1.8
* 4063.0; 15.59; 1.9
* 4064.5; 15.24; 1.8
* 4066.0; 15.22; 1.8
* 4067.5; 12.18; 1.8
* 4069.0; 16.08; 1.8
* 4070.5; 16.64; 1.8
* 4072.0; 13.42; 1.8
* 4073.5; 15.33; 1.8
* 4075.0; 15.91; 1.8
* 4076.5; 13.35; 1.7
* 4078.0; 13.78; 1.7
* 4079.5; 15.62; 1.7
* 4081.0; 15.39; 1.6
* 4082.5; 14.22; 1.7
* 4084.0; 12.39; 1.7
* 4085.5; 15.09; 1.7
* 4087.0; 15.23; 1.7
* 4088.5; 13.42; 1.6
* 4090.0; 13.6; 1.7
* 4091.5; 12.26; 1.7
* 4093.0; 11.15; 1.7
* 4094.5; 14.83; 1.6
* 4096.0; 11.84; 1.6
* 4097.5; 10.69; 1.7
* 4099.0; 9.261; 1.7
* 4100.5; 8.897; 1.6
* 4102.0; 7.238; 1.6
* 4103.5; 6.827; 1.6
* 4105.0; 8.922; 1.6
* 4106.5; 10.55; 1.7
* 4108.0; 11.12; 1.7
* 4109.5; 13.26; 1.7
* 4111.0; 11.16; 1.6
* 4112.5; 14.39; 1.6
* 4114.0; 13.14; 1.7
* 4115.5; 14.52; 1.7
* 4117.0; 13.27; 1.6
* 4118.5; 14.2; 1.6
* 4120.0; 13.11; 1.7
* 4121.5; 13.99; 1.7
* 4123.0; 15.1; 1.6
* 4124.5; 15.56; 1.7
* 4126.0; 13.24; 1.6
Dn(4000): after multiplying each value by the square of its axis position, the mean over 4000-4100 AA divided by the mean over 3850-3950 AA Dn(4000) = 1.3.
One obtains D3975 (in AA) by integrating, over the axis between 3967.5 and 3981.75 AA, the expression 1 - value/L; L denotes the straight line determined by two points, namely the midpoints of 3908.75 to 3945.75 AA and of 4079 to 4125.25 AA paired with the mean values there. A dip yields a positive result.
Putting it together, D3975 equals 3.3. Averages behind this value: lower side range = 12.6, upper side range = 12.6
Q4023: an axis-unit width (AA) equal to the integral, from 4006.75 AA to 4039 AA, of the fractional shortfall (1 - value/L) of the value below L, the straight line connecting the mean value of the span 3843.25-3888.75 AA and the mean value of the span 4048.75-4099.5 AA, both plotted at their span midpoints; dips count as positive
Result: -2.3 AA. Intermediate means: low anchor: 13.3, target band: 15.2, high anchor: 14.5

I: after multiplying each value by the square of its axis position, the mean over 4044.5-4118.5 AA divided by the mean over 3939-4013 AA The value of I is 1.1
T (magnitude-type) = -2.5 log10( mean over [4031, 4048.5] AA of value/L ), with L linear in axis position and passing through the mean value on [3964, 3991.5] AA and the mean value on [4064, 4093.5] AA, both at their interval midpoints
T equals -0.16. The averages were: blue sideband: 10.6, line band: 15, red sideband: 14.3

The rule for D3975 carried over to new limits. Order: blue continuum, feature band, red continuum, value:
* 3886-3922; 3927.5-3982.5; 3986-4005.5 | 9.2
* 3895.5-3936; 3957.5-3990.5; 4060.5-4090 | 5.7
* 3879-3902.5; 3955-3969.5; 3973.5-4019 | 2.2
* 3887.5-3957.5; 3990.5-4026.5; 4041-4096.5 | -3.4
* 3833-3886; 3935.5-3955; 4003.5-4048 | 0.9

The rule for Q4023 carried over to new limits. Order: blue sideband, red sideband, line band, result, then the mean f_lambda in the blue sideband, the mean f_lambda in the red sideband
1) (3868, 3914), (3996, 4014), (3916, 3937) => 1.9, 12.4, 14.6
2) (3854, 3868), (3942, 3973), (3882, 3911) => 3.7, 14.3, 11.8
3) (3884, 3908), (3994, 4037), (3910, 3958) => -1.8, 11.2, 15.1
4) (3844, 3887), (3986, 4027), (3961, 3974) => 5.4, 13.5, 15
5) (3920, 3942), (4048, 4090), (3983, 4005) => -2.0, 11.8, 15.1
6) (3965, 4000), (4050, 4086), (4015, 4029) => -2.1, 11.8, 15.1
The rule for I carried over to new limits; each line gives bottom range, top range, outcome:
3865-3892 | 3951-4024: 1.17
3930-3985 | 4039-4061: 1.40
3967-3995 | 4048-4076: 1.39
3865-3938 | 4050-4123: 1.20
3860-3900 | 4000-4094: 1.33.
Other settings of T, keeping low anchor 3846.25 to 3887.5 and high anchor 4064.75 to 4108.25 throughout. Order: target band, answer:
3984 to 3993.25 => -0.07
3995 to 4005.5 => -0.13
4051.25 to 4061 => -0.18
